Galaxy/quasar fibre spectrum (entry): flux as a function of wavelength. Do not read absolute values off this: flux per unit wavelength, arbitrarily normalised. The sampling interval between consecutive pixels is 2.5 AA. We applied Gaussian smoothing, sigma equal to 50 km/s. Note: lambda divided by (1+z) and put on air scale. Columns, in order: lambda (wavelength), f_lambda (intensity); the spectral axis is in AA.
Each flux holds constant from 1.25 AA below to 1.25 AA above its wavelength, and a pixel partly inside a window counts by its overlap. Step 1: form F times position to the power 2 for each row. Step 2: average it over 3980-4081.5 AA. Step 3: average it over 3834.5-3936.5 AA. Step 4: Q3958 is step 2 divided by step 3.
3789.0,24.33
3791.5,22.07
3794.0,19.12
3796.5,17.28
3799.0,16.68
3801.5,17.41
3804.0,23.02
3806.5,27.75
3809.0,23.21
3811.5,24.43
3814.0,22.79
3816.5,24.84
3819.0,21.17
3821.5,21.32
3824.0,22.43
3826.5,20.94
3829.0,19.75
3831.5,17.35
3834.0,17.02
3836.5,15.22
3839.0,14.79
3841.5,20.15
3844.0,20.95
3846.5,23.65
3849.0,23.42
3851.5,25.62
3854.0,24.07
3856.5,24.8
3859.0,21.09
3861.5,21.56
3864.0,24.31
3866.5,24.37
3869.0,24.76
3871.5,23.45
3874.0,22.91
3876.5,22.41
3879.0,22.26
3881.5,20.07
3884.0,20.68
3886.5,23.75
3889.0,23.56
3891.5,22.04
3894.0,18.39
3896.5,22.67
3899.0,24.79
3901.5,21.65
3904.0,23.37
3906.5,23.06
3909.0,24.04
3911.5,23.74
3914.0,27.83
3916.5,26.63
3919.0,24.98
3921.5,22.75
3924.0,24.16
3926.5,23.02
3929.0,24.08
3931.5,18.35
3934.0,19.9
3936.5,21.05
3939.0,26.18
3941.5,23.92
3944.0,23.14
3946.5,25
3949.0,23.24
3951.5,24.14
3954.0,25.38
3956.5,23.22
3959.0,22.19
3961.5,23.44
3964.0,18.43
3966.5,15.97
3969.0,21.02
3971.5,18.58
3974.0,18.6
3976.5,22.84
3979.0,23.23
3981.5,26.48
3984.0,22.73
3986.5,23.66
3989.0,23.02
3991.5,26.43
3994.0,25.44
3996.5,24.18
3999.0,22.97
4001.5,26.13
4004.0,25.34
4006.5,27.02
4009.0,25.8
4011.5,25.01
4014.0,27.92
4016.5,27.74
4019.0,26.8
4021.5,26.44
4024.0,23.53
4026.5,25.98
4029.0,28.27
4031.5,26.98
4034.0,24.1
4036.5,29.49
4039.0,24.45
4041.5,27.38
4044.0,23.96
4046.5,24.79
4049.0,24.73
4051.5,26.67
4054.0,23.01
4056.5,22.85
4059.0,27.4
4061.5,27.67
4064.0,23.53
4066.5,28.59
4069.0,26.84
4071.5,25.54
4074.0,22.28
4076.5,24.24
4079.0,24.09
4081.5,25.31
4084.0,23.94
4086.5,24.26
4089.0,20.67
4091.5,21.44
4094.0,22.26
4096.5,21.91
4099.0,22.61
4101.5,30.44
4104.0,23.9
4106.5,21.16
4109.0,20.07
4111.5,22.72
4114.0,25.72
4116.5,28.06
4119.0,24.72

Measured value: 1.2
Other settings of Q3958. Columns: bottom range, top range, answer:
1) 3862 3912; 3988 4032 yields 1.21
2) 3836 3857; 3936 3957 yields 1.18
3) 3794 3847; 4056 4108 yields 1.35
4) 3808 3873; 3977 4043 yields 1.28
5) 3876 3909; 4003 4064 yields 1.25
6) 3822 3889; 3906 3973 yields 1.10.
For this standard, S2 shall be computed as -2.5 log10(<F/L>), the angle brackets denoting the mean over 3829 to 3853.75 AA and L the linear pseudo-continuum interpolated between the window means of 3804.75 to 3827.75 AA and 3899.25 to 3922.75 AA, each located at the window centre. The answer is 0.18 mag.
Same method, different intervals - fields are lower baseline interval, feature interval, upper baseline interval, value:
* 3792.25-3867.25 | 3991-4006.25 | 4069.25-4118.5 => -0.10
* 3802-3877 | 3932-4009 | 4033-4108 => 0.02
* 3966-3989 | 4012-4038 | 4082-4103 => -0.19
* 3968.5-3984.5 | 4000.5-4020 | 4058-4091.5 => -0.16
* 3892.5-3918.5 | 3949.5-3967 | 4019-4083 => 0.10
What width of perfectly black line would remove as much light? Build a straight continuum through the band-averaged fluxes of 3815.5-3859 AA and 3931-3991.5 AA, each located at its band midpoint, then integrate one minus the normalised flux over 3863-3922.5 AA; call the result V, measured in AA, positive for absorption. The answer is -4.5 AA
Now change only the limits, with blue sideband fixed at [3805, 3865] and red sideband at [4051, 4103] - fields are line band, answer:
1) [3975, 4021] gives -2.94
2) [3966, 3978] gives 1.87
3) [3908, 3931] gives -1.68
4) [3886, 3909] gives -0.15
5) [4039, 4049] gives -0.43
